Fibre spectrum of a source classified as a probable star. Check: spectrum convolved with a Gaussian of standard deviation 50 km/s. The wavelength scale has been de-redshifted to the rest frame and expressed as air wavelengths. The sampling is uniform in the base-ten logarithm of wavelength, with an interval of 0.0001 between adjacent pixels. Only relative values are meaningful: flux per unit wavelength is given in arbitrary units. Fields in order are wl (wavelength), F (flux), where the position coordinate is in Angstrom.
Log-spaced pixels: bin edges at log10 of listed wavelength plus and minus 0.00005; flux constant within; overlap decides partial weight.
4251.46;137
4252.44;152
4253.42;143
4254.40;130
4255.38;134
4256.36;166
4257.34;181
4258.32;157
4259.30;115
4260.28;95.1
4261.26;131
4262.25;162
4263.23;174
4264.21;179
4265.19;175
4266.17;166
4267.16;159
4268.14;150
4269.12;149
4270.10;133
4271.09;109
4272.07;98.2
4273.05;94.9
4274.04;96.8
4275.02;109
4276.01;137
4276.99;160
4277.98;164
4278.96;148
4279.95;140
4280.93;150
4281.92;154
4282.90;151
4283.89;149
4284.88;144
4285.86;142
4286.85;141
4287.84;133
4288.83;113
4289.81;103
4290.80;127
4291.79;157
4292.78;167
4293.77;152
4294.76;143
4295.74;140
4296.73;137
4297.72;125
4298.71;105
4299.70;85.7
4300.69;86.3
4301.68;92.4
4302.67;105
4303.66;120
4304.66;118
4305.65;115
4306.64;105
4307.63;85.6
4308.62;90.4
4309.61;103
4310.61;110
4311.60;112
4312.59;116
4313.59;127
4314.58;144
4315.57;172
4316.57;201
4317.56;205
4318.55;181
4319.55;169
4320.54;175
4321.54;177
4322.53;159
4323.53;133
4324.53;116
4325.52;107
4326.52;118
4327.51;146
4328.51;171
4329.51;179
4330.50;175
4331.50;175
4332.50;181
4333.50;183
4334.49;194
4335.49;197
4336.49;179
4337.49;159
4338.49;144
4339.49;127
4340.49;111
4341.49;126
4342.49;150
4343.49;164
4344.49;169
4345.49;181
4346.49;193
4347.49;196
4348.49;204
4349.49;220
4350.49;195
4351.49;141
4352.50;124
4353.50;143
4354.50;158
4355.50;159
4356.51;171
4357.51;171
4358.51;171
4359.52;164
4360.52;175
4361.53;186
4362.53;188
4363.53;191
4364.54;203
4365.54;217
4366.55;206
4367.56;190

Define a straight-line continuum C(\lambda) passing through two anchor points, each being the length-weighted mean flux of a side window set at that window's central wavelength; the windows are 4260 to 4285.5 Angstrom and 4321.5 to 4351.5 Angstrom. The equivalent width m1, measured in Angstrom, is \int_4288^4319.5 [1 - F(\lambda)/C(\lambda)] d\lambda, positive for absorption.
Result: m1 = 5.11 Angstrom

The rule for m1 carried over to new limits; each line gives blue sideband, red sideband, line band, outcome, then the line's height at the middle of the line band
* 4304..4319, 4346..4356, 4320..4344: -0.5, 154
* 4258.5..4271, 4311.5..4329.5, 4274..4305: 3.8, 150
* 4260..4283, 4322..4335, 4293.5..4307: 3.0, 149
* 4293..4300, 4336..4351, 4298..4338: 1.8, 147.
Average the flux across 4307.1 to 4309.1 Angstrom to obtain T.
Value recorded 88.5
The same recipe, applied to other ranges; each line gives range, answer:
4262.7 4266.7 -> 173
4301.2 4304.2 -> 106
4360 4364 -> 185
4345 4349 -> 194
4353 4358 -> 160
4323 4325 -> 125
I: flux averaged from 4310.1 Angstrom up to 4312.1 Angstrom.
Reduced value 111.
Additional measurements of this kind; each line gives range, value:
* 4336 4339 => 160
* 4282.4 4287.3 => 146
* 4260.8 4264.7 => 162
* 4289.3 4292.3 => 129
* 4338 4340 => 135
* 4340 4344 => 138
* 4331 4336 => 186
